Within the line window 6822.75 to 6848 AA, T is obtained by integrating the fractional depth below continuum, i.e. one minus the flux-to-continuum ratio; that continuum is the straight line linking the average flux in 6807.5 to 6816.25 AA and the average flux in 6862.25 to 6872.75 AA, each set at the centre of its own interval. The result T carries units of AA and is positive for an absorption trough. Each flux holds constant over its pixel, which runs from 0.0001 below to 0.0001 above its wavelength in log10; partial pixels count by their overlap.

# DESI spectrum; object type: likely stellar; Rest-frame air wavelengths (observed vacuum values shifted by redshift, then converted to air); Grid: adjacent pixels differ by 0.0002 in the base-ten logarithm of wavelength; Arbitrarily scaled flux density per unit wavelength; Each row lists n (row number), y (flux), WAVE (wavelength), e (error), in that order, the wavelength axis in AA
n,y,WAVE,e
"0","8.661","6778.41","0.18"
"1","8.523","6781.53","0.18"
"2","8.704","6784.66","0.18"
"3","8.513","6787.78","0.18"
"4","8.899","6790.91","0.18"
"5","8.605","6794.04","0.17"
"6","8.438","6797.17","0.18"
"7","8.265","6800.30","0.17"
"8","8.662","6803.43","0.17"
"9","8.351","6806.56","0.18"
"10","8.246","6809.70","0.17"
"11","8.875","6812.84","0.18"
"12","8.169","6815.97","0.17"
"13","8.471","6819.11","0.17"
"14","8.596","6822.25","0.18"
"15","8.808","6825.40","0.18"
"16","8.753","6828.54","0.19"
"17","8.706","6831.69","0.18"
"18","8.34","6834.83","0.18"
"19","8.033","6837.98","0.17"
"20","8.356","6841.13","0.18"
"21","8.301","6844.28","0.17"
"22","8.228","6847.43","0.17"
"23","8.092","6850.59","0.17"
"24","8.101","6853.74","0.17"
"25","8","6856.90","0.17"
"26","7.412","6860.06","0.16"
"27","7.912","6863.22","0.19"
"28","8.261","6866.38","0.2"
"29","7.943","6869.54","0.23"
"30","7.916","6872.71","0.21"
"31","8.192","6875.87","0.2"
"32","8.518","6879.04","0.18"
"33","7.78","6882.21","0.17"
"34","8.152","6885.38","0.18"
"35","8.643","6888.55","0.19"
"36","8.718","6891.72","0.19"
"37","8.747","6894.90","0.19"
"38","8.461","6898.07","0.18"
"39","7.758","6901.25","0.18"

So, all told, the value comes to -0.5 AA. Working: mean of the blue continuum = 8.46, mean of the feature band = 8.46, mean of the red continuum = 8.03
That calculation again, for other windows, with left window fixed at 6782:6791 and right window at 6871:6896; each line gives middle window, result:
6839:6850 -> 0.2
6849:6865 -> 1.0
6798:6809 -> 0.2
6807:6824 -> 0.2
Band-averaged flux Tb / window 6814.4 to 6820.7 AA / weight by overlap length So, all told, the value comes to 8.33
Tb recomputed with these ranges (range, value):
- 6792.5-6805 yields 8.5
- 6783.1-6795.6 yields 8.68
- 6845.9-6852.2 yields 8.16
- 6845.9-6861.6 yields 7.96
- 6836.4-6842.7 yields 8.19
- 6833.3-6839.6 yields 8.18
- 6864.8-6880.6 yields 8.17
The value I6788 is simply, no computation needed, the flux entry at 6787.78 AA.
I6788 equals 8.513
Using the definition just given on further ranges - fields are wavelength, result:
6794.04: 8.605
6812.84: 8.875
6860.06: 7.412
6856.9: 8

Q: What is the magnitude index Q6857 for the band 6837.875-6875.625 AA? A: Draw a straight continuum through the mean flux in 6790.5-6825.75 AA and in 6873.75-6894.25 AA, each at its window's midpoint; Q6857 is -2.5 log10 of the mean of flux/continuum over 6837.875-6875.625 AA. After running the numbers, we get 0.05 mag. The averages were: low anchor 8.51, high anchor 8.34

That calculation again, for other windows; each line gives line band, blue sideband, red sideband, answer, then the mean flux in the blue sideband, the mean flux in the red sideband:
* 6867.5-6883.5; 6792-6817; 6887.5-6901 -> 0.060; 8.47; 8.56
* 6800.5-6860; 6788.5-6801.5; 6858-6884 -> -0.009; 8.55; 7.99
